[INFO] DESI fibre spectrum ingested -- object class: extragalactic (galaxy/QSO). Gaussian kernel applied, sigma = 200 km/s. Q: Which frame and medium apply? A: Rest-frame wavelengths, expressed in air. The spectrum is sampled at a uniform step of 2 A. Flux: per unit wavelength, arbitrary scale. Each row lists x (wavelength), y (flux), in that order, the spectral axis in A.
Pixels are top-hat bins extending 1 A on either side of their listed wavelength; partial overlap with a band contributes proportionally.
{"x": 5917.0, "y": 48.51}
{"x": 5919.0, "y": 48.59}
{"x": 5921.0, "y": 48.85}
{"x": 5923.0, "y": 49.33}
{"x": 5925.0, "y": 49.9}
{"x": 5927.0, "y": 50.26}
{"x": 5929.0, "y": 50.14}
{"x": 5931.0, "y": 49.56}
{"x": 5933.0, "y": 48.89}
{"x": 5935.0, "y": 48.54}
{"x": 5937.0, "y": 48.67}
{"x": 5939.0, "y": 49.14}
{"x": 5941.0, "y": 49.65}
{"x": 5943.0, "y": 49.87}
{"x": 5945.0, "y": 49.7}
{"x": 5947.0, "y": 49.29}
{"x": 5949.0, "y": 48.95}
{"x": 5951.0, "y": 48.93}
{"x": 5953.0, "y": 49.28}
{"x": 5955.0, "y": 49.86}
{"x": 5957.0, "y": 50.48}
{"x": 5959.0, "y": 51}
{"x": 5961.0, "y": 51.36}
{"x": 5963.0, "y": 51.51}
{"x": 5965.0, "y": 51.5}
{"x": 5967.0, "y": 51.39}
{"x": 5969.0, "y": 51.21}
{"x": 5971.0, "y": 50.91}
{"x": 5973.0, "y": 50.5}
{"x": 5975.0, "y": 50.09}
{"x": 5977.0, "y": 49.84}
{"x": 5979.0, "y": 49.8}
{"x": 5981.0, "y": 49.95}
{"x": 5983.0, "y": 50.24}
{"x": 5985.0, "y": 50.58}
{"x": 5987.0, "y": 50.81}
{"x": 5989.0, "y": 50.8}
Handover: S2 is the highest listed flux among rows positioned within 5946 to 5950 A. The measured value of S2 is 49.29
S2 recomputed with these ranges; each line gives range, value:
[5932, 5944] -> 49.87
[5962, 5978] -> 51.51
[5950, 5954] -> 49.28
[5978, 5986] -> 50.58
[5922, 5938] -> 50.26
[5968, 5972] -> 51.21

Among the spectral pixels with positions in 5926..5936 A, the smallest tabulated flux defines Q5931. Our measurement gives 48.54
